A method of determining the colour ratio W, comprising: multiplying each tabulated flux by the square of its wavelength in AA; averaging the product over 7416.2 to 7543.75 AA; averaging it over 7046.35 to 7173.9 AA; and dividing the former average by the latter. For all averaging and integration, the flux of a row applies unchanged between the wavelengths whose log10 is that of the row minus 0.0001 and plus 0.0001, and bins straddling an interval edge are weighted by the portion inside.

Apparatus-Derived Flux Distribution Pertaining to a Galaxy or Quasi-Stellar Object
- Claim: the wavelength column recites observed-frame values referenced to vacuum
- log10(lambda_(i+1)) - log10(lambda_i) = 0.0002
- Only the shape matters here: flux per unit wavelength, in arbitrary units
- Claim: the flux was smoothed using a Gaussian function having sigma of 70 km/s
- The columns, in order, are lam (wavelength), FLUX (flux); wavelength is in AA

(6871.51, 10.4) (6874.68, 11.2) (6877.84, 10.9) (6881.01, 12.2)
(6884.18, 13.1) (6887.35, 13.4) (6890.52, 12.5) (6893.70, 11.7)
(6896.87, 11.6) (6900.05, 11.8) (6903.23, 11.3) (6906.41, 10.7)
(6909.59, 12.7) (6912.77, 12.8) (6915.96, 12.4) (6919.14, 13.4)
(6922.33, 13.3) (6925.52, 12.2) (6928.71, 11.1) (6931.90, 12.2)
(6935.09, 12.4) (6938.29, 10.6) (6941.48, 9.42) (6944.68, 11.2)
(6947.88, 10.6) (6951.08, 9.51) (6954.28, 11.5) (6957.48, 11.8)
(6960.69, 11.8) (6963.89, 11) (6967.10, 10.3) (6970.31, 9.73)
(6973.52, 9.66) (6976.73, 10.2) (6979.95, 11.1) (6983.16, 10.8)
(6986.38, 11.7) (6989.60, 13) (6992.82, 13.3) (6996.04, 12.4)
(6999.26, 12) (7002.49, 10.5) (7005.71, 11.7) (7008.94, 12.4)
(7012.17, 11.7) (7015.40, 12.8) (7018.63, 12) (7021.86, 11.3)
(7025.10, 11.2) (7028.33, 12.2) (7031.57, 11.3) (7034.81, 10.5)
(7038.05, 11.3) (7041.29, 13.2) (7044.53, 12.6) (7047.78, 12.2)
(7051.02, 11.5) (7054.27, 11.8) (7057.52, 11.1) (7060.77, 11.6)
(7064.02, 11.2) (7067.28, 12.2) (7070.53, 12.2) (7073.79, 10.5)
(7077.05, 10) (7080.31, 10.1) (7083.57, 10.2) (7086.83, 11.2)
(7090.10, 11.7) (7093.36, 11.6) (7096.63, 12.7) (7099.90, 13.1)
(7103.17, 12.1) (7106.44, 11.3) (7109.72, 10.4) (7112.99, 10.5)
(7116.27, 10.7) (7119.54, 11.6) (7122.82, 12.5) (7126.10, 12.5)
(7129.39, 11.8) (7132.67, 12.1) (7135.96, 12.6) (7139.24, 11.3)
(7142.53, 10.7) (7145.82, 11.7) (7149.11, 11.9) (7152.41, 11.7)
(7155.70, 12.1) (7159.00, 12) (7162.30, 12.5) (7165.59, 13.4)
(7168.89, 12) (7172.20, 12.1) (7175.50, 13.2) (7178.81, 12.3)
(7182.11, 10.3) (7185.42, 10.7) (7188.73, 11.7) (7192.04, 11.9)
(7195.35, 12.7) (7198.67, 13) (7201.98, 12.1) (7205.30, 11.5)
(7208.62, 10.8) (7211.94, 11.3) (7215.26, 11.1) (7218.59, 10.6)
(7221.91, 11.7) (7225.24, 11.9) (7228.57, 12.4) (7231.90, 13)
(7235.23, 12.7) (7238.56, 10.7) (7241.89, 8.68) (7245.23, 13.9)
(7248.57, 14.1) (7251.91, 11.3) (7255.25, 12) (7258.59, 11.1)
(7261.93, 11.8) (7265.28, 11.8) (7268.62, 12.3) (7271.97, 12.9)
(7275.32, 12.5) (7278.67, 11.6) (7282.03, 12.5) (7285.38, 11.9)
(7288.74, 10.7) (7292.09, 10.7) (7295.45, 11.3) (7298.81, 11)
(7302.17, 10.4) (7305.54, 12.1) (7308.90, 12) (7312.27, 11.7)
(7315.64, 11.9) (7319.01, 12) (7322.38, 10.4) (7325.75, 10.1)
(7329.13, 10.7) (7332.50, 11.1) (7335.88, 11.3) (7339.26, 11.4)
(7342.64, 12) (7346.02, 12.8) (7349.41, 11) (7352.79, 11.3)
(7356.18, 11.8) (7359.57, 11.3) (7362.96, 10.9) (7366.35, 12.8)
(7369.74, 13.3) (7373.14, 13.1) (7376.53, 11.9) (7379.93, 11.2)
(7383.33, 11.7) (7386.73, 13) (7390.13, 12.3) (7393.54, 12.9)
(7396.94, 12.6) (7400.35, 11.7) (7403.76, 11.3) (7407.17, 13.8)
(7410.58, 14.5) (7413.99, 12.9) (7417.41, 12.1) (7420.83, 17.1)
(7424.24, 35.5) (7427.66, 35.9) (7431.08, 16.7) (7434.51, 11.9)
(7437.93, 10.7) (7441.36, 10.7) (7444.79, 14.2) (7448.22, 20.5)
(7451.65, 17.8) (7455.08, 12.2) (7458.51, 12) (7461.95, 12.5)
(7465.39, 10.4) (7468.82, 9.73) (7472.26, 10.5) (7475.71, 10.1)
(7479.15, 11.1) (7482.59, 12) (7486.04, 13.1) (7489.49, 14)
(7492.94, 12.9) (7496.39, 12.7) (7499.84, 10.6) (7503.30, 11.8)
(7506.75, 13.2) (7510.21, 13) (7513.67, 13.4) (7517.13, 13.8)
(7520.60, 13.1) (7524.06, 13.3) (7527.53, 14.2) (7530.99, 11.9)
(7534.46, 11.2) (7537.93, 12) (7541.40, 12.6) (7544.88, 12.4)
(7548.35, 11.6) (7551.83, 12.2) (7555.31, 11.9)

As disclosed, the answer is 1.33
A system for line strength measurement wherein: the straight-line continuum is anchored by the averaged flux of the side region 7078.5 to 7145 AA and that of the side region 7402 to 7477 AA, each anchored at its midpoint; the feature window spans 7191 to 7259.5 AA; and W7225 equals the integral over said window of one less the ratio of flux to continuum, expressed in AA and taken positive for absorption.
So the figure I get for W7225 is 5.1 AA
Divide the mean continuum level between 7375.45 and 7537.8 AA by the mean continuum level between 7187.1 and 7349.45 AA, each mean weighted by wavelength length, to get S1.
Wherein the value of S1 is 1.17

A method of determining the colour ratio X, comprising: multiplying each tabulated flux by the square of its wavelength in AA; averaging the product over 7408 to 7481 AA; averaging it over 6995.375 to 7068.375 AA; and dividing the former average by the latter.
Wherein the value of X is 1.4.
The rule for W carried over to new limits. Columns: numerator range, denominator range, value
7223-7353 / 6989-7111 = 1.07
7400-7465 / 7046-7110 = 1.54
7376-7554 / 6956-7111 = 1.33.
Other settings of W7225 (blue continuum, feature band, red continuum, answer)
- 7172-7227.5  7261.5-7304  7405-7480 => 4.04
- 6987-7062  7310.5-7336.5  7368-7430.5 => 6.28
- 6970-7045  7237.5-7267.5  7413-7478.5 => 4.35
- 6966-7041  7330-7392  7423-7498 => 9.45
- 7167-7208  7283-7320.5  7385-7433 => 7.55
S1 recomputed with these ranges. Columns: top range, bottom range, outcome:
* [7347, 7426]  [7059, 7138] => 1.17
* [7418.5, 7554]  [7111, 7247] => 1.18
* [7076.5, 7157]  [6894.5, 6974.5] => 1.01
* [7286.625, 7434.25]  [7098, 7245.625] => 1.12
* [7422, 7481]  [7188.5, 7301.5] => 1.31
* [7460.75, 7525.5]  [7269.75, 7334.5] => 1.06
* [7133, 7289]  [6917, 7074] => 1.03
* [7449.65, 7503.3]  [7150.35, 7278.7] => 1.02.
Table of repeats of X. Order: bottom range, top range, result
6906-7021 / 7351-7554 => 1.33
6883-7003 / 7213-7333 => 1.10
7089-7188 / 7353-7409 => 1.10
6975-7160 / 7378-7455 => 1.46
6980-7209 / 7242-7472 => 1.19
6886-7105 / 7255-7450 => 1.24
